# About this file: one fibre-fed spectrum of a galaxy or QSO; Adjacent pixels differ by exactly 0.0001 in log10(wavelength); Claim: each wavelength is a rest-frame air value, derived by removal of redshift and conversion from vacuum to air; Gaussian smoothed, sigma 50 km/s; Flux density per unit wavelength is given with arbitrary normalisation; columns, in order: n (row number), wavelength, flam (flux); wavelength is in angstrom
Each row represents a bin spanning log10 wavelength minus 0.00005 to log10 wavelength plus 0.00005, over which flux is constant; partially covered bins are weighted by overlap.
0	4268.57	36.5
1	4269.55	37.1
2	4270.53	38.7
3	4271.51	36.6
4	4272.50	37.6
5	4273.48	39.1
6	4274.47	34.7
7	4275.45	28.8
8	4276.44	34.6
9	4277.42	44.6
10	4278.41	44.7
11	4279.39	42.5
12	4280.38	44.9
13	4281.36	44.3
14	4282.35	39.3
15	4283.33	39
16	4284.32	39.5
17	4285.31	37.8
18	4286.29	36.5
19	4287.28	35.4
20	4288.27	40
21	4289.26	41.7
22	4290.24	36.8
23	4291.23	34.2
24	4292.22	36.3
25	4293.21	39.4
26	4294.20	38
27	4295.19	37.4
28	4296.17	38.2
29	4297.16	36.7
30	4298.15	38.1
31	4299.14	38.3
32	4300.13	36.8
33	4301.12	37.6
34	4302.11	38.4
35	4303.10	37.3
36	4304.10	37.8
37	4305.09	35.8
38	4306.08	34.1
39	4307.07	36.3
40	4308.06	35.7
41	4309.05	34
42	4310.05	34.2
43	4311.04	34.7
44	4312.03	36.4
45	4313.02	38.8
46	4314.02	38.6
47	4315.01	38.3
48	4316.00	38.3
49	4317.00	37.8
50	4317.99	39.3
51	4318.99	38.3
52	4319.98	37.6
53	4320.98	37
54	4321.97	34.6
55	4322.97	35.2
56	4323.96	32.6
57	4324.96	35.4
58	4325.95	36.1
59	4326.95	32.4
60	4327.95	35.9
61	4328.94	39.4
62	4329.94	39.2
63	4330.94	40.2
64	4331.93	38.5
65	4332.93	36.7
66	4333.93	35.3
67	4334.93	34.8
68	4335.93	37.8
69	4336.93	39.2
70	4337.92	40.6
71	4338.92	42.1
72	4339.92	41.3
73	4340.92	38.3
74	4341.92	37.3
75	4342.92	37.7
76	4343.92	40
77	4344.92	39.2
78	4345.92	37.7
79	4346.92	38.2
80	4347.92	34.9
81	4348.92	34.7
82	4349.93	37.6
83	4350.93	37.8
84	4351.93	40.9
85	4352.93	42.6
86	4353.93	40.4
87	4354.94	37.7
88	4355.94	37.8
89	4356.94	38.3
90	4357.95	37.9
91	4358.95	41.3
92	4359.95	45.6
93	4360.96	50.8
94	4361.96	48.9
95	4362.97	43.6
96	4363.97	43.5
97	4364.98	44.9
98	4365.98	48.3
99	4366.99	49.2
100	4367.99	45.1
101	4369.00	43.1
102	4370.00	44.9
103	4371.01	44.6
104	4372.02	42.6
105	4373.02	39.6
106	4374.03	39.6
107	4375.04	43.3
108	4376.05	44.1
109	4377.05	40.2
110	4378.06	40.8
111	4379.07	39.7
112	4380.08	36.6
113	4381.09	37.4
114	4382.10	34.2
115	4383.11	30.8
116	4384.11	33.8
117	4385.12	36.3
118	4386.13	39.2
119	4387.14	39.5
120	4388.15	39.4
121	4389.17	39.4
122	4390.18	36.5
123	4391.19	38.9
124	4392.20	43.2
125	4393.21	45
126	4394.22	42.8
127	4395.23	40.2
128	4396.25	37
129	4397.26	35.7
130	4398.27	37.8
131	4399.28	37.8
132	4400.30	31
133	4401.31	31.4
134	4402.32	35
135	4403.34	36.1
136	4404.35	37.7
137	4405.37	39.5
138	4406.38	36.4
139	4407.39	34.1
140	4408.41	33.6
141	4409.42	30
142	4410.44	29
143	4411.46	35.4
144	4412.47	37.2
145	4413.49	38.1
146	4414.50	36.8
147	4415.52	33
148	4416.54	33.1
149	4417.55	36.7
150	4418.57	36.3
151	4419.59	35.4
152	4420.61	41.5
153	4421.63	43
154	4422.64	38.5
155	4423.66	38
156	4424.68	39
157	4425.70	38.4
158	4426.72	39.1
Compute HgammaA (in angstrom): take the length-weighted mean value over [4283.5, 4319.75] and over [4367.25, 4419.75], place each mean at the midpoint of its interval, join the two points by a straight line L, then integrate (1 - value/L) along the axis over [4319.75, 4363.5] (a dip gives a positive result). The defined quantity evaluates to -1.3 angstrom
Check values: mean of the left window 37.3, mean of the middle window 38.7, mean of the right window 37.8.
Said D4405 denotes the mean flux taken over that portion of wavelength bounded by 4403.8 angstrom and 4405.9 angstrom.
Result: 38.6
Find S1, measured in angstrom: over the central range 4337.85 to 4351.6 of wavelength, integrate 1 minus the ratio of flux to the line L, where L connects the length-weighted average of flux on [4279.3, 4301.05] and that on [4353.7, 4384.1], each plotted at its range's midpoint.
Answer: 0.8 angstrom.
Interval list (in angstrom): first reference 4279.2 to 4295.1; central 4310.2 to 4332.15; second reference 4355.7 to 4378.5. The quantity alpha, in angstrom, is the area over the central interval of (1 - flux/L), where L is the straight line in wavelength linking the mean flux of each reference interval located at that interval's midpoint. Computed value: 2.11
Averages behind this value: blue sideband 39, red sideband 43.5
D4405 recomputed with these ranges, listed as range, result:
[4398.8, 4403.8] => 34.2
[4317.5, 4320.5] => 38.3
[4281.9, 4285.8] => 38.9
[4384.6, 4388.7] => 38.5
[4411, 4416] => 36.2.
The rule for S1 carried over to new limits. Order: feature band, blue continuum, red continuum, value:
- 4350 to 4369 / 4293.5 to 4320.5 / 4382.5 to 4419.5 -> -3.2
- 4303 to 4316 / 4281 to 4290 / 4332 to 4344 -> 0.8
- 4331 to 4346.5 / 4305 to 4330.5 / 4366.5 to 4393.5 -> -0.3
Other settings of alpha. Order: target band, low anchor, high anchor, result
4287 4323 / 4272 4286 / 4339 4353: 1.7 angstrom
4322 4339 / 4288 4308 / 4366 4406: 0.5 angstrom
